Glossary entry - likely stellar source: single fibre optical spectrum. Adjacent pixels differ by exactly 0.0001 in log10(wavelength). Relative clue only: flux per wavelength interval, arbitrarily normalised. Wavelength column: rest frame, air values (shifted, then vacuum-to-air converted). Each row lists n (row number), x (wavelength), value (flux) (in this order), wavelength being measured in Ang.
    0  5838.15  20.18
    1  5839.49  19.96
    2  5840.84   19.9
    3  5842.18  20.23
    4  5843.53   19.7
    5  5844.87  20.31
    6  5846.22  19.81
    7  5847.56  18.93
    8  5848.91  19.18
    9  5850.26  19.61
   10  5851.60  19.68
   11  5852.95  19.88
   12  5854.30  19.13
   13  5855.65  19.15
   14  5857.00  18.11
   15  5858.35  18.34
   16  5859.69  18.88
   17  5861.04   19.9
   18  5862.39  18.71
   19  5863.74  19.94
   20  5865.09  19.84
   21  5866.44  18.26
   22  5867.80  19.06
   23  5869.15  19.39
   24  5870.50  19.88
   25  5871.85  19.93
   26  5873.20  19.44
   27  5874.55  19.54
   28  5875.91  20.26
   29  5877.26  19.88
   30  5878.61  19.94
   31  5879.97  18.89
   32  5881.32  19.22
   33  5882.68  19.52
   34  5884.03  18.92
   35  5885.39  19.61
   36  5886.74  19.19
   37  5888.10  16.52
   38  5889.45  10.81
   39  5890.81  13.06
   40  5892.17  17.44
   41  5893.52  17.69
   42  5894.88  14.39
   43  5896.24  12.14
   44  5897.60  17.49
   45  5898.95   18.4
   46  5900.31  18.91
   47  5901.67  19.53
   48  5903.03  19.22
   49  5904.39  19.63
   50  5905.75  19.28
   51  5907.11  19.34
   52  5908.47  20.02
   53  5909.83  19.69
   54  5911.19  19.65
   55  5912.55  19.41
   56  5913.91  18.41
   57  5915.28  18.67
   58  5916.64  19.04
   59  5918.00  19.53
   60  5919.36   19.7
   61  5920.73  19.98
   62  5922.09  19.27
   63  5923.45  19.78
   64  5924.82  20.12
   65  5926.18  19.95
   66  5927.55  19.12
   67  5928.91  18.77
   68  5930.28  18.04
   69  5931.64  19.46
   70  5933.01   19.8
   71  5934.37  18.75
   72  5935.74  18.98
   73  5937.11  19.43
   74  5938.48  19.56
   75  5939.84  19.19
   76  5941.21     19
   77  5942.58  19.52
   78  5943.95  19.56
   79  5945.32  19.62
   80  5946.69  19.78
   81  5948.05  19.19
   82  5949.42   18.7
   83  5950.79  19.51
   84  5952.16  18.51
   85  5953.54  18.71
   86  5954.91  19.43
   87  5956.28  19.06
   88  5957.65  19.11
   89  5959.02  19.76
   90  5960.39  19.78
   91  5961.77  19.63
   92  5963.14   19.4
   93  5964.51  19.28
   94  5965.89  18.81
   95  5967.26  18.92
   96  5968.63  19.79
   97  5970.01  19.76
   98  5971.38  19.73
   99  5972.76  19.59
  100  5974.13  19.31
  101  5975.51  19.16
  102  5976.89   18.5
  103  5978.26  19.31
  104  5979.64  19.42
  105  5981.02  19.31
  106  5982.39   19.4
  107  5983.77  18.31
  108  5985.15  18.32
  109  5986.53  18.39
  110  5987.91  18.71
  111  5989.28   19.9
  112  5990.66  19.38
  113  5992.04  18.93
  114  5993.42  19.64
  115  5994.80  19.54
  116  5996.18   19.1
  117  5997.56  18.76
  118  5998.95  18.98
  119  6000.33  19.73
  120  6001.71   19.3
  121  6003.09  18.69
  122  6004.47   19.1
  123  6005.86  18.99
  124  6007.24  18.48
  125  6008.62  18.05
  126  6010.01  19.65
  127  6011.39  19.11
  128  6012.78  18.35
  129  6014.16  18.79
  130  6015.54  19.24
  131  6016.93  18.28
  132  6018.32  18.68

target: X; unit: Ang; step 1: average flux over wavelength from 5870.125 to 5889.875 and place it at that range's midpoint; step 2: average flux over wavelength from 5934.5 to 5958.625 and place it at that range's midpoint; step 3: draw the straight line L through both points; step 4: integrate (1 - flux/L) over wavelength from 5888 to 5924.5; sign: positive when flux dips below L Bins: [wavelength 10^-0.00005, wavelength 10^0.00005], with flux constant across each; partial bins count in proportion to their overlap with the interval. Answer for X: 1.8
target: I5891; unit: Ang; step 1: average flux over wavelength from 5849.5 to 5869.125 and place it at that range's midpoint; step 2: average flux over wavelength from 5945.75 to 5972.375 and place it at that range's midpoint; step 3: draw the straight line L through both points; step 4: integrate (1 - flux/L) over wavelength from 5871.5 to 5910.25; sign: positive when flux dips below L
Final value 2.11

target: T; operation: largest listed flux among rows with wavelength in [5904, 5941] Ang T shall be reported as 20.12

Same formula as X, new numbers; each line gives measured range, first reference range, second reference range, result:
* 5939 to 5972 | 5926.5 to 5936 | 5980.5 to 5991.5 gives -0.6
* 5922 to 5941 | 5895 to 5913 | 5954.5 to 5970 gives -0.4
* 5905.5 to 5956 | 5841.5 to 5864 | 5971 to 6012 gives -0.2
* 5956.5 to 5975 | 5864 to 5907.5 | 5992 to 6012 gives -0.6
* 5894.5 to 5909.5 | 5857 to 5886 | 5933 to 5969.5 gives 0.9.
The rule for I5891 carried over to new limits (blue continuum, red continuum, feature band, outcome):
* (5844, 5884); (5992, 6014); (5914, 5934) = -0.1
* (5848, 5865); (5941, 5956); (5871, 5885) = -0.2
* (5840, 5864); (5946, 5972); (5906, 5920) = 0.0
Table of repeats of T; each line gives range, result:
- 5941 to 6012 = 19.9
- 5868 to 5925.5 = 20.26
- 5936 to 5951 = 19.78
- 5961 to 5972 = 19.79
